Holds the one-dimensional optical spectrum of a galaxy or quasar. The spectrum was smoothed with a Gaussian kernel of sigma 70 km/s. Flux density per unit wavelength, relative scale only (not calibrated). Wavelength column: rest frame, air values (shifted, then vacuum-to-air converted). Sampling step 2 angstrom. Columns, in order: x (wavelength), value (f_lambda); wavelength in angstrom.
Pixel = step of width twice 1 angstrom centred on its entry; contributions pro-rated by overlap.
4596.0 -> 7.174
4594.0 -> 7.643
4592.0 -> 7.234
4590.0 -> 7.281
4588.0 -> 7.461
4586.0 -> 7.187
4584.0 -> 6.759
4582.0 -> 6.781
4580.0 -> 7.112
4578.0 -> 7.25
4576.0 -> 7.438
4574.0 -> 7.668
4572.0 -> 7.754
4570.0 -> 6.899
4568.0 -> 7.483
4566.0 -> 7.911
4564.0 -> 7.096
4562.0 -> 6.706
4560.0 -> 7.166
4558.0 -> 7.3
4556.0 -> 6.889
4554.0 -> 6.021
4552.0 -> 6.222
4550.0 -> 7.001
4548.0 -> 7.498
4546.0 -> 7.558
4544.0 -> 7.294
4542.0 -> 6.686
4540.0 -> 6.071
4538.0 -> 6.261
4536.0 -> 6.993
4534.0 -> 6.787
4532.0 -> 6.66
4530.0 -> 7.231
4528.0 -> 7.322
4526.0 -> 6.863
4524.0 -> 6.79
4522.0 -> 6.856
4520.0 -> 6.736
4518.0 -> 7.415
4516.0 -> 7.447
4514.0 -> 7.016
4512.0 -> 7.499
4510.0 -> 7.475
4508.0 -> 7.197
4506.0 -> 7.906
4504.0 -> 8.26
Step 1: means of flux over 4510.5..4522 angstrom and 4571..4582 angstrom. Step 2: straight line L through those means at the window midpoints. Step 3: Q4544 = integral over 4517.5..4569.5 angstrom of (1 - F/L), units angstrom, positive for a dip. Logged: 2.39 angstrom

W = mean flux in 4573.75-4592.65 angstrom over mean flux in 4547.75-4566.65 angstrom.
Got 1.04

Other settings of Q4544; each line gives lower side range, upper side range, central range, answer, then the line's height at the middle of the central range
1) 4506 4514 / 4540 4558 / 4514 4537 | 0.6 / 7.2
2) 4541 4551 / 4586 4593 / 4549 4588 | 0.9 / 7.26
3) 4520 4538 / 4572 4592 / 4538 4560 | 0.6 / 7.02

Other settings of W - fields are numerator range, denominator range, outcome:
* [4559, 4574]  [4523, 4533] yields 1.05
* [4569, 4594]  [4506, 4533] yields 1.01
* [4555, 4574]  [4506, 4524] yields 1.01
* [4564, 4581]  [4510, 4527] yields 1.04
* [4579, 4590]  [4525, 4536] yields 1.02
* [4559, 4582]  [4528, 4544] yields 1.08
